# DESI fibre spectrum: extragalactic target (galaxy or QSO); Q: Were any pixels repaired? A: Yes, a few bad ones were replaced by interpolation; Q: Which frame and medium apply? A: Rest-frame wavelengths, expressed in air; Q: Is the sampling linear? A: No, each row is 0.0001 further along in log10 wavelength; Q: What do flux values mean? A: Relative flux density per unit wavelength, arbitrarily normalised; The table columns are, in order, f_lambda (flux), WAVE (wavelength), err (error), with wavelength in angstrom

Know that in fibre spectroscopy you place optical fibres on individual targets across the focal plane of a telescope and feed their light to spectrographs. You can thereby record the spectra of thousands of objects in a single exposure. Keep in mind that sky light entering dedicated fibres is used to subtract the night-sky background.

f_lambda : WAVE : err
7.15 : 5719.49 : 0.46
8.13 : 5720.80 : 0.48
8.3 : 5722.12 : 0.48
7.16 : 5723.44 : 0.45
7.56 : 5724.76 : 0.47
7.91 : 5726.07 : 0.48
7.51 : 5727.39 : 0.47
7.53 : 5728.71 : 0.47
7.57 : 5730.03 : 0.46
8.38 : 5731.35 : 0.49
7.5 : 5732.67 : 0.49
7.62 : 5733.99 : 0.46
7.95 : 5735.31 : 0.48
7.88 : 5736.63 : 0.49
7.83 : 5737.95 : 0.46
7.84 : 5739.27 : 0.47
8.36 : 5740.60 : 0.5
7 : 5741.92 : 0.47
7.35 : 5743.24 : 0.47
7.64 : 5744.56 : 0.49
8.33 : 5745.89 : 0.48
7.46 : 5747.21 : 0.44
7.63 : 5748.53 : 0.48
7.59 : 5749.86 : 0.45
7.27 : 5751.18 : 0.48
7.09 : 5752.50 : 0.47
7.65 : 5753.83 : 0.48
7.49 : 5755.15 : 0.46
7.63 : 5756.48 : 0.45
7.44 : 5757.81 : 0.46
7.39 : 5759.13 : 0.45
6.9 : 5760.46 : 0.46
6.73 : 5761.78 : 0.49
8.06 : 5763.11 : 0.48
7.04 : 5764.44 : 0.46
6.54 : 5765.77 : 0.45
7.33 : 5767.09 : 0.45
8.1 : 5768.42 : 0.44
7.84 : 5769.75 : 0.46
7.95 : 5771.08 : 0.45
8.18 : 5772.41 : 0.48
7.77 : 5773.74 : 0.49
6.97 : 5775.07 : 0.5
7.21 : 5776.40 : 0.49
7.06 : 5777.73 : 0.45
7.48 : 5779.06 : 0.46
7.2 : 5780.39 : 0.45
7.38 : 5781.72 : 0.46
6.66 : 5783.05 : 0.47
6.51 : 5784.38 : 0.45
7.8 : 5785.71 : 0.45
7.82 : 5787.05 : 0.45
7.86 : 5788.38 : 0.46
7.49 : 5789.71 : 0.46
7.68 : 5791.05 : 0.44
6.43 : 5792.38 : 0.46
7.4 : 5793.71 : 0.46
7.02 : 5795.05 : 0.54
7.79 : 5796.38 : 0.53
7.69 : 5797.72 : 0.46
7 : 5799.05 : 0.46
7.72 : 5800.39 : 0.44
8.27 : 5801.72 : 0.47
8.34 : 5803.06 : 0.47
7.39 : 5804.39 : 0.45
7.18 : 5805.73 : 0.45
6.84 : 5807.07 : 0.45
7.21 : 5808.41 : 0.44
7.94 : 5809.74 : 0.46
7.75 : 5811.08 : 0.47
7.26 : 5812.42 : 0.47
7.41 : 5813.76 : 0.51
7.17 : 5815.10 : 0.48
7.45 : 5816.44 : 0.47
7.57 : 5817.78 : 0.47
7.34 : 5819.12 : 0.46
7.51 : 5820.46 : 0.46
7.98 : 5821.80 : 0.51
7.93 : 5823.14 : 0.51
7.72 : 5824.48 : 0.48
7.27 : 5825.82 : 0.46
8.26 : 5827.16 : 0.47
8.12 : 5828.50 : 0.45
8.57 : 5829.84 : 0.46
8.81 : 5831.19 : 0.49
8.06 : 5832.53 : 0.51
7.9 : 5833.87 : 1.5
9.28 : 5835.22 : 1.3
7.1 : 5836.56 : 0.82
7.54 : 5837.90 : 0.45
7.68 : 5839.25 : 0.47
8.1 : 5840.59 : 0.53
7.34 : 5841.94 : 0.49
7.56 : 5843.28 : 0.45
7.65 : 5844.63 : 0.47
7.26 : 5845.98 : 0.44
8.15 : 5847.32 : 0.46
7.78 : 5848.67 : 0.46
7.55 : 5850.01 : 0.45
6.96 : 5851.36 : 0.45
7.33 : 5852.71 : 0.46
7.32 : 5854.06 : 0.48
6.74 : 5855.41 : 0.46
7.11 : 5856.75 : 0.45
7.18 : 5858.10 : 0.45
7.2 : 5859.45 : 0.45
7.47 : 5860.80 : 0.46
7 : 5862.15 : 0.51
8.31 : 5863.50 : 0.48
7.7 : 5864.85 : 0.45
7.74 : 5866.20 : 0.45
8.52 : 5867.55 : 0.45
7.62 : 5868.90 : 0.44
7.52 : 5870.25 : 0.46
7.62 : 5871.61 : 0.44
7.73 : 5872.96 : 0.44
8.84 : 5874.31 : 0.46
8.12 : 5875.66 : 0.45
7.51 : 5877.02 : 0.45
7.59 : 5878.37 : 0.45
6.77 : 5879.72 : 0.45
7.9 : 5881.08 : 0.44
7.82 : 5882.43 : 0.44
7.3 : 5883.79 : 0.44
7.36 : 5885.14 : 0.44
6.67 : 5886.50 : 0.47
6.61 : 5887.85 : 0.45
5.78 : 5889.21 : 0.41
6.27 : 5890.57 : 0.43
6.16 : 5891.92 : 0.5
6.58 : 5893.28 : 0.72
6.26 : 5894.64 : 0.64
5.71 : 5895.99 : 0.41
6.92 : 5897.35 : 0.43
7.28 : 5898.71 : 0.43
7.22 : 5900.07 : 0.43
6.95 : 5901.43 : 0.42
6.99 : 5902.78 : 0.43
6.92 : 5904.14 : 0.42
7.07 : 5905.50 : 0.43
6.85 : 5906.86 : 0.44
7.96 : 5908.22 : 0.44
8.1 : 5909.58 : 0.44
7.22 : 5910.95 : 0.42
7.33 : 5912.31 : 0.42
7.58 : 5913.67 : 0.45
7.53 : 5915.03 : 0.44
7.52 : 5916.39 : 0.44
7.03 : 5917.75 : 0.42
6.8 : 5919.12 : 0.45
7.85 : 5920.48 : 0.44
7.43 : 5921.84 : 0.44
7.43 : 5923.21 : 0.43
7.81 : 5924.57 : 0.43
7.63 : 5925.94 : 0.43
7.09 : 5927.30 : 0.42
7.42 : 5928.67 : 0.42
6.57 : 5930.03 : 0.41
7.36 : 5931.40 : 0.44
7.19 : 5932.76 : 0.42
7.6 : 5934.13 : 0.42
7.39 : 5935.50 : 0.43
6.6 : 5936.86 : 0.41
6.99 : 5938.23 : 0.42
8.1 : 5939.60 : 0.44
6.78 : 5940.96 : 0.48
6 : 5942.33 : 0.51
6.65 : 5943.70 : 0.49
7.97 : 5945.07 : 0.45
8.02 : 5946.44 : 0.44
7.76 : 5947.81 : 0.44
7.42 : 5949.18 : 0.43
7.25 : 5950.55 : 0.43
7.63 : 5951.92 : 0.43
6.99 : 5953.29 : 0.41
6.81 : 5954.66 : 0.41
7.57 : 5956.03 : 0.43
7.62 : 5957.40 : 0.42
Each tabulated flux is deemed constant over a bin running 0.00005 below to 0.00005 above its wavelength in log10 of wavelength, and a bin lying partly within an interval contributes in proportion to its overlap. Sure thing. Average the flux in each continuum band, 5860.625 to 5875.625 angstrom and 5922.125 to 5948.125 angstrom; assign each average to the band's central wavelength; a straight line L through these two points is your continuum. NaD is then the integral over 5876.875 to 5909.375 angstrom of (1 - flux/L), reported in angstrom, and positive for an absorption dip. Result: 2.9 angstrom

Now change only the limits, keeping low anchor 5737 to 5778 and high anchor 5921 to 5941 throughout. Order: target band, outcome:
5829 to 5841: -1.12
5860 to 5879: -1.08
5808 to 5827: -0.30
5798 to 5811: -0.17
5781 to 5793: 0.29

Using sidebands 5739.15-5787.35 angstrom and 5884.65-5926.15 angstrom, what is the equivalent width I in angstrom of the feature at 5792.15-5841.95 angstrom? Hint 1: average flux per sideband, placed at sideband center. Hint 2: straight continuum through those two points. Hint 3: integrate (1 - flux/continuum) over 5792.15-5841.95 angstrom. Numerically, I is -2.7 angstrom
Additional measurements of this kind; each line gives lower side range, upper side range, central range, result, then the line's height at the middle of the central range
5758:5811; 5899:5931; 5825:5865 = -1.6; 7.37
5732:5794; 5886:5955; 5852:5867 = -0.3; 7.26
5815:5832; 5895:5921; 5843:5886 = -0.2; 7.53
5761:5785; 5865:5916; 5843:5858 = -0.2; 7.28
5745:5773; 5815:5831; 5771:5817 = 1.4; 7.66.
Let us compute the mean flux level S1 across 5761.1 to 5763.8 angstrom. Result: 7.39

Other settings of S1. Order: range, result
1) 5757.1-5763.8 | 7.3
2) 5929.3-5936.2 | 7.23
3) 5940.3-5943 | 6.38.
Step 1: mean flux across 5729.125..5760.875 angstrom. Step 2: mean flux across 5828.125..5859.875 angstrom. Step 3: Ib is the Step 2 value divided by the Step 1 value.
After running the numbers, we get 1.01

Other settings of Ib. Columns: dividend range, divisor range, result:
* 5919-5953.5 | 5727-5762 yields 0.96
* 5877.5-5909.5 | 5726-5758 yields 0.91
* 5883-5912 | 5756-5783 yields 0.93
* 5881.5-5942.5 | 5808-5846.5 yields 0.92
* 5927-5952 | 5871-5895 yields 1.01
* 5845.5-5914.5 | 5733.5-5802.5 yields 0.97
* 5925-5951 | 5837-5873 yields 0.96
